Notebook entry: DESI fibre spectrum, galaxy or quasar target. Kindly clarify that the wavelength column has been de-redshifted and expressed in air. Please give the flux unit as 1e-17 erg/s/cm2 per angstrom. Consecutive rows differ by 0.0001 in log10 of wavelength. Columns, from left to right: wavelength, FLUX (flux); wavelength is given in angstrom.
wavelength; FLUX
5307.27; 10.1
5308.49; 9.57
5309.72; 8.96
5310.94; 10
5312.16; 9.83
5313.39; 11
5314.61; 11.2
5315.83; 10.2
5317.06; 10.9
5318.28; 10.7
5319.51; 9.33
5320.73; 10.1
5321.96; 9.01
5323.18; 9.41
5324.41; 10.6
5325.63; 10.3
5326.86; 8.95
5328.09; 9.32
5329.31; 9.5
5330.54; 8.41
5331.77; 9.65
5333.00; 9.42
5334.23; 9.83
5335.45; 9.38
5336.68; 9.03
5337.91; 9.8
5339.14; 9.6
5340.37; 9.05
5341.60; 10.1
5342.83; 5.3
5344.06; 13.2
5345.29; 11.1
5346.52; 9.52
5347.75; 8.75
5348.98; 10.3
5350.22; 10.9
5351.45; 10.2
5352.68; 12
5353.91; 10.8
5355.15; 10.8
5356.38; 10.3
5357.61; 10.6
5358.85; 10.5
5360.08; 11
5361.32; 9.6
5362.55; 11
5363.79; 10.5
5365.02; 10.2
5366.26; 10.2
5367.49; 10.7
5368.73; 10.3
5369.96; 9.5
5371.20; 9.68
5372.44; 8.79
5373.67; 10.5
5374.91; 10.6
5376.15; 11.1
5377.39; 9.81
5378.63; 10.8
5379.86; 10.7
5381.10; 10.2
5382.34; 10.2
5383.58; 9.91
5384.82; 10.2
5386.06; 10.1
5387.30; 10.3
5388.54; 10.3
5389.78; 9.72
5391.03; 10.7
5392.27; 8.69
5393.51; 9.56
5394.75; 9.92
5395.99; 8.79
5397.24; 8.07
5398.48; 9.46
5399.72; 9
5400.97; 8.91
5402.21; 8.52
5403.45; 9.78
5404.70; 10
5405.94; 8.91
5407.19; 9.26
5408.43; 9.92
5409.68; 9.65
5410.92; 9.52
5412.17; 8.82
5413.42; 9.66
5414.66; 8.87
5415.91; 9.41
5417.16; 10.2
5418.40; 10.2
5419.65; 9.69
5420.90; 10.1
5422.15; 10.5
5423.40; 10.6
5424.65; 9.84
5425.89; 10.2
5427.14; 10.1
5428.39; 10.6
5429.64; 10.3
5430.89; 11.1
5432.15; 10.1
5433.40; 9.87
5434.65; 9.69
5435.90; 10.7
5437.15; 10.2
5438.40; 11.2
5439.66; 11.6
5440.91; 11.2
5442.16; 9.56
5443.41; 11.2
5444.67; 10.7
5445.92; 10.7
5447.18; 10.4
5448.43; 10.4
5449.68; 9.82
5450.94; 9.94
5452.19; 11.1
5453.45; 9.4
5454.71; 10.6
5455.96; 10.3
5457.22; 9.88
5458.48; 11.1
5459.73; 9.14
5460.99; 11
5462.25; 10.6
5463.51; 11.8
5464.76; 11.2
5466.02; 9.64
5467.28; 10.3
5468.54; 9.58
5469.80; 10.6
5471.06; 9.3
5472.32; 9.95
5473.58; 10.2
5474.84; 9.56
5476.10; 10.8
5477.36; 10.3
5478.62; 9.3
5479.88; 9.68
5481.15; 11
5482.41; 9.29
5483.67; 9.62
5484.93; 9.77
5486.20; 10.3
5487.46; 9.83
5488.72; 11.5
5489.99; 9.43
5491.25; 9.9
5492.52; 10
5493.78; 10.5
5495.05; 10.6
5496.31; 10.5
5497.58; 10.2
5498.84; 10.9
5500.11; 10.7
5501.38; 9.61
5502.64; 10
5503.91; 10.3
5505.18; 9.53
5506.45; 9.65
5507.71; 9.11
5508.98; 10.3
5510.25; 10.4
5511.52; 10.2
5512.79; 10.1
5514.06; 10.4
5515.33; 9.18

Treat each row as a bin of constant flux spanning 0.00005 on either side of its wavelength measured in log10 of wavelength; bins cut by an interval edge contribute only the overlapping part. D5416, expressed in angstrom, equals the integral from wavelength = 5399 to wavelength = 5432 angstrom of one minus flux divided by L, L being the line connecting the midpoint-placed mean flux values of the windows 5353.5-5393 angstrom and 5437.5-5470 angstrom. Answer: 1.97 angstrom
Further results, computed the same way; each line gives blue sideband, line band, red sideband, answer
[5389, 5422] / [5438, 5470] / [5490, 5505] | -2.0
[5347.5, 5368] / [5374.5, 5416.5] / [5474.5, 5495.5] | 2.9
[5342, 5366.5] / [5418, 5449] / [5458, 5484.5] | -0.6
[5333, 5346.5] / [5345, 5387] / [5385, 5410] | -3.4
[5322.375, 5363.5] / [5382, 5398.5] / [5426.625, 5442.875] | 0.8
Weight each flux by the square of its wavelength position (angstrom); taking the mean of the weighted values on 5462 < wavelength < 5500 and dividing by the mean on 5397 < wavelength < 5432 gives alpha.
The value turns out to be 1.08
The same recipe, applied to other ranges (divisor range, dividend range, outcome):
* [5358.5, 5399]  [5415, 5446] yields 1.05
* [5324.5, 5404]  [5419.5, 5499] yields 1.08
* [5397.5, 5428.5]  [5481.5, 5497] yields 1.08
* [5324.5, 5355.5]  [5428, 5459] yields 1.11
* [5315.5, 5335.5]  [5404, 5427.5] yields 1.04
